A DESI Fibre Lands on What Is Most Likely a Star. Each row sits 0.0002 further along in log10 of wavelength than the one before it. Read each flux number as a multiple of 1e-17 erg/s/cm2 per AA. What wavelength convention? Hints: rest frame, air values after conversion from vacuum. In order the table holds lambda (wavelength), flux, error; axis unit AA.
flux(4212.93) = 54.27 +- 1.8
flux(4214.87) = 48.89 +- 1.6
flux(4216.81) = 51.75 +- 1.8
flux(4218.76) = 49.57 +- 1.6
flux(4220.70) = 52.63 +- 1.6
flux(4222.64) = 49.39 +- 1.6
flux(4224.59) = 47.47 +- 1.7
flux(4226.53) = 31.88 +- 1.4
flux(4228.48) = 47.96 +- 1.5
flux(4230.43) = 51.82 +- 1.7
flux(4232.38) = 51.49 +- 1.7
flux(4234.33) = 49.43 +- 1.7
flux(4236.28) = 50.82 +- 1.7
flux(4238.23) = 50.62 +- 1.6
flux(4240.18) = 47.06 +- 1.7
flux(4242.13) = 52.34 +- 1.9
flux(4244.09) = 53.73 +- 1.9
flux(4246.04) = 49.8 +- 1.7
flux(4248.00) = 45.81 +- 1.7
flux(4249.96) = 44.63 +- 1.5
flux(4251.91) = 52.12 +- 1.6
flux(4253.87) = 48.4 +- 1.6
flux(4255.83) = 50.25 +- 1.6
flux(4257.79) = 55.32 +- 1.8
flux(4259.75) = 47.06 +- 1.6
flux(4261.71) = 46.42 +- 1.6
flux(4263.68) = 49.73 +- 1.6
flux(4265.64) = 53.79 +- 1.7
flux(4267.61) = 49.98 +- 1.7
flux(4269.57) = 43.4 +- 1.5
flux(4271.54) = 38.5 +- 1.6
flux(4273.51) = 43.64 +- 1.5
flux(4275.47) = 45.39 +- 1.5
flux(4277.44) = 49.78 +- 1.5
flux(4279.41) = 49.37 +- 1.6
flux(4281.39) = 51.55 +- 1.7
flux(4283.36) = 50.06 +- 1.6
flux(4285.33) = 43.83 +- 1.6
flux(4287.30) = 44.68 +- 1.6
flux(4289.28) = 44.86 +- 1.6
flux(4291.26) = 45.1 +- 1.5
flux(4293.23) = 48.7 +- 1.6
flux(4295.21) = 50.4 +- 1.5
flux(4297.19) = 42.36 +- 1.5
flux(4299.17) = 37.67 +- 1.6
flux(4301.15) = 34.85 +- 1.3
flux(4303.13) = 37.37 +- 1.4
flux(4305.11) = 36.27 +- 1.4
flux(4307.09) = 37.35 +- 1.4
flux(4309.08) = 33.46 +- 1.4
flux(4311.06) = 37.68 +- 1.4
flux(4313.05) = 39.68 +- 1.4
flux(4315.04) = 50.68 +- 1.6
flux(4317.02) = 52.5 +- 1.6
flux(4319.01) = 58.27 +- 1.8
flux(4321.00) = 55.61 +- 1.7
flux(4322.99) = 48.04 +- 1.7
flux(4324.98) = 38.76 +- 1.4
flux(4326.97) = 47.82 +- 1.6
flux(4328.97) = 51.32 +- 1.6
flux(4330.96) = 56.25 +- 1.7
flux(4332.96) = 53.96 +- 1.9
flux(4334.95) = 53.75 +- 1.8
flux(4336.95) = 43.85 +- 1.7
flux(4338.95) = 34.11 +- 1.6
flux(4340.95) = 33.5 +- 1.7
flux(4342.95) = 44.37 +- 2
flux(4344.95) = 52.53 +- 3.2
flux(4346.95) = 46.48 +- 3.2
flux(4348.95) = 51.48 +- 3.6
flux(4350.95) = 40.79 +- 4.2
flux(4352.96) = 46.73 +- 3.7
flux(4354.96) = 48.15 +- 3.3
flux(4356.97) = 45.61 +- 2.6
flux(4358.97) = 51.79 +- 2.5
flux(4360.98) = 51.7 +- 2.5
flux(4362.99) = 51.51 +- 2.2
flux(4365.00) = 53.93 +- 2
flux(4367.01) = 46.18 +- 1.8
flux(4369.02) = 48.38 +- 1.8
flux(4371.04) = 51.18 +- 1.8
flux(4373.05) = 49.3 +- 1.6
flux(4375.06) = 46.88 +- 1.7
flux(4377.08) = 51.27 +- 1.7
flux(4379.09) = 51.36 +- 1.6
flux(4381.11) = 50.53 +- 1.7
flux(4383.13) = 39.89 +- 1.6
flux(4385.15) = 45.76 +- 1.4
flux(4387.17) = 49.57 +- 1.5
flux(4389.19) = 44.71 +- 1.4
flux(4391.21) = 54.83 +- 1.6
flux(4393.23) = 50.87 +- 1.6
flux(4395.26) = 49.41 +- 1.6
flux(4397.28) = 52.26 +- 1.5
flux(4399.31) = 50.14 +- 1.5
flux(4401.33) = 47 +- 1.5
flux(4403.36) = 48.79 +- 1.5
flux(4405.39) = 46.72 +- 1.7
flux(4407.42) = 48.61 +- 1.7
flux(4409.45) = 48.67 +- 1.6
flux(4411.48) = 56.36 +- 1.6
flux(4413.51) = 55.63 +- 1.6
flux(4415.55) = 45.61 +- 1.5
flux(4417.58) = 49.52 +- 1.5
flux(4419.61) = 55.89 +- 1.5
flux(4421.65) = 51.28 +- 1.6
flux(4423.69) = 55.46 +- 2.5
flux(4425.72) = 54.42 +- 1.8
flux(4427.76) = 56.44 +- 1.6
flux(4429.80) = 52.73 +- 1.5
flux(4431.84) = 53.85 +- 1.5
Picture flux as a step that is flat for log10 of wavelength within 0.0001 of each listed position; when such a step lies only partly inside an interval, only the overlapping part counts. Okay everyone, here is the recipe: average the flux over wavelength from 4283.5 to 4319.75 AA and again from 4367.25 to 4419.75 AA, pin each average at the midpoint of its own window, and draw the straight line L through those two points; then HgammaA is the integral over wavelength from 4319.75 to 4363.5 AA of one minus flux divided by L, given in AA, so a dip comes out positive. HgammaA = -1.71 AA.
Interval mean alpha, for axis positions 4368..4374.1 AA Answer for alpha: 49.6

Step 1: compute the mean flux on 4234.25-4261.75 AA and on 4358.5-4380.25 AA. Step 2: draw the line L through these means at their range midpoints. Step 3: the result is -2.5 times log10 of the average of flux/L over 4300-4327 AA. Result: 0.16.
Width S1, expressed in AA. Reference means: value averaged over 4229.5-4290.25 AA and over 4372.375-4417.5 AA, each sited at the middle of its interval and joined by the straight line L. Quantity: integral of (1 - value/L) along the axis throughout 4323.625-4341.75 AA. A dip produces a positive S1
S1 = 1.1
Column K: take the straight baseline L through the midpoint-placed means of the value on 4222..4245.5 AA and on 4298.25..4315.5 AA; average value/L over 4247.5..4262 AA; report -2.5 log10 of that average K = -0.08 mag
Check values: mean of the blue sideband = 48.7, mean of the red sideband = 38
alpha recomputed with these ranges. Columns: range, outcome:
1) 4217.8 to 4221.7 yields 51.2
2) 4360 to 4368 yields 50.8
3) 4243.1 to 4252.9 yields 49.2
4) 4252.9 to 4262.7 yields 49.5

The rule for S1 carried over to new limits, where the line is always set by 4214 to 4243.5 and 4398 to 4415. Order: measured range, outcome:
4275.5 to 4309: 3.8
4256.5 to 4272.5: 0.4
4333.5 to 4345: 1.5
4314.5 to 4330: -0.3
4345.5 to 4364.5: 0.5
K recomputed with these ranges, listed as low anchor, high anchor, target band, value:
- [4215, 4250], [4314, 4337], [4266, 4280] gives 0.088 mag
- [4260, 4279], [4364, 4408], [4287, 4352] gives 0.065 mag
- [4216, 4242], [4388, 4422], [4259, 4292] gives 0.051 mag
